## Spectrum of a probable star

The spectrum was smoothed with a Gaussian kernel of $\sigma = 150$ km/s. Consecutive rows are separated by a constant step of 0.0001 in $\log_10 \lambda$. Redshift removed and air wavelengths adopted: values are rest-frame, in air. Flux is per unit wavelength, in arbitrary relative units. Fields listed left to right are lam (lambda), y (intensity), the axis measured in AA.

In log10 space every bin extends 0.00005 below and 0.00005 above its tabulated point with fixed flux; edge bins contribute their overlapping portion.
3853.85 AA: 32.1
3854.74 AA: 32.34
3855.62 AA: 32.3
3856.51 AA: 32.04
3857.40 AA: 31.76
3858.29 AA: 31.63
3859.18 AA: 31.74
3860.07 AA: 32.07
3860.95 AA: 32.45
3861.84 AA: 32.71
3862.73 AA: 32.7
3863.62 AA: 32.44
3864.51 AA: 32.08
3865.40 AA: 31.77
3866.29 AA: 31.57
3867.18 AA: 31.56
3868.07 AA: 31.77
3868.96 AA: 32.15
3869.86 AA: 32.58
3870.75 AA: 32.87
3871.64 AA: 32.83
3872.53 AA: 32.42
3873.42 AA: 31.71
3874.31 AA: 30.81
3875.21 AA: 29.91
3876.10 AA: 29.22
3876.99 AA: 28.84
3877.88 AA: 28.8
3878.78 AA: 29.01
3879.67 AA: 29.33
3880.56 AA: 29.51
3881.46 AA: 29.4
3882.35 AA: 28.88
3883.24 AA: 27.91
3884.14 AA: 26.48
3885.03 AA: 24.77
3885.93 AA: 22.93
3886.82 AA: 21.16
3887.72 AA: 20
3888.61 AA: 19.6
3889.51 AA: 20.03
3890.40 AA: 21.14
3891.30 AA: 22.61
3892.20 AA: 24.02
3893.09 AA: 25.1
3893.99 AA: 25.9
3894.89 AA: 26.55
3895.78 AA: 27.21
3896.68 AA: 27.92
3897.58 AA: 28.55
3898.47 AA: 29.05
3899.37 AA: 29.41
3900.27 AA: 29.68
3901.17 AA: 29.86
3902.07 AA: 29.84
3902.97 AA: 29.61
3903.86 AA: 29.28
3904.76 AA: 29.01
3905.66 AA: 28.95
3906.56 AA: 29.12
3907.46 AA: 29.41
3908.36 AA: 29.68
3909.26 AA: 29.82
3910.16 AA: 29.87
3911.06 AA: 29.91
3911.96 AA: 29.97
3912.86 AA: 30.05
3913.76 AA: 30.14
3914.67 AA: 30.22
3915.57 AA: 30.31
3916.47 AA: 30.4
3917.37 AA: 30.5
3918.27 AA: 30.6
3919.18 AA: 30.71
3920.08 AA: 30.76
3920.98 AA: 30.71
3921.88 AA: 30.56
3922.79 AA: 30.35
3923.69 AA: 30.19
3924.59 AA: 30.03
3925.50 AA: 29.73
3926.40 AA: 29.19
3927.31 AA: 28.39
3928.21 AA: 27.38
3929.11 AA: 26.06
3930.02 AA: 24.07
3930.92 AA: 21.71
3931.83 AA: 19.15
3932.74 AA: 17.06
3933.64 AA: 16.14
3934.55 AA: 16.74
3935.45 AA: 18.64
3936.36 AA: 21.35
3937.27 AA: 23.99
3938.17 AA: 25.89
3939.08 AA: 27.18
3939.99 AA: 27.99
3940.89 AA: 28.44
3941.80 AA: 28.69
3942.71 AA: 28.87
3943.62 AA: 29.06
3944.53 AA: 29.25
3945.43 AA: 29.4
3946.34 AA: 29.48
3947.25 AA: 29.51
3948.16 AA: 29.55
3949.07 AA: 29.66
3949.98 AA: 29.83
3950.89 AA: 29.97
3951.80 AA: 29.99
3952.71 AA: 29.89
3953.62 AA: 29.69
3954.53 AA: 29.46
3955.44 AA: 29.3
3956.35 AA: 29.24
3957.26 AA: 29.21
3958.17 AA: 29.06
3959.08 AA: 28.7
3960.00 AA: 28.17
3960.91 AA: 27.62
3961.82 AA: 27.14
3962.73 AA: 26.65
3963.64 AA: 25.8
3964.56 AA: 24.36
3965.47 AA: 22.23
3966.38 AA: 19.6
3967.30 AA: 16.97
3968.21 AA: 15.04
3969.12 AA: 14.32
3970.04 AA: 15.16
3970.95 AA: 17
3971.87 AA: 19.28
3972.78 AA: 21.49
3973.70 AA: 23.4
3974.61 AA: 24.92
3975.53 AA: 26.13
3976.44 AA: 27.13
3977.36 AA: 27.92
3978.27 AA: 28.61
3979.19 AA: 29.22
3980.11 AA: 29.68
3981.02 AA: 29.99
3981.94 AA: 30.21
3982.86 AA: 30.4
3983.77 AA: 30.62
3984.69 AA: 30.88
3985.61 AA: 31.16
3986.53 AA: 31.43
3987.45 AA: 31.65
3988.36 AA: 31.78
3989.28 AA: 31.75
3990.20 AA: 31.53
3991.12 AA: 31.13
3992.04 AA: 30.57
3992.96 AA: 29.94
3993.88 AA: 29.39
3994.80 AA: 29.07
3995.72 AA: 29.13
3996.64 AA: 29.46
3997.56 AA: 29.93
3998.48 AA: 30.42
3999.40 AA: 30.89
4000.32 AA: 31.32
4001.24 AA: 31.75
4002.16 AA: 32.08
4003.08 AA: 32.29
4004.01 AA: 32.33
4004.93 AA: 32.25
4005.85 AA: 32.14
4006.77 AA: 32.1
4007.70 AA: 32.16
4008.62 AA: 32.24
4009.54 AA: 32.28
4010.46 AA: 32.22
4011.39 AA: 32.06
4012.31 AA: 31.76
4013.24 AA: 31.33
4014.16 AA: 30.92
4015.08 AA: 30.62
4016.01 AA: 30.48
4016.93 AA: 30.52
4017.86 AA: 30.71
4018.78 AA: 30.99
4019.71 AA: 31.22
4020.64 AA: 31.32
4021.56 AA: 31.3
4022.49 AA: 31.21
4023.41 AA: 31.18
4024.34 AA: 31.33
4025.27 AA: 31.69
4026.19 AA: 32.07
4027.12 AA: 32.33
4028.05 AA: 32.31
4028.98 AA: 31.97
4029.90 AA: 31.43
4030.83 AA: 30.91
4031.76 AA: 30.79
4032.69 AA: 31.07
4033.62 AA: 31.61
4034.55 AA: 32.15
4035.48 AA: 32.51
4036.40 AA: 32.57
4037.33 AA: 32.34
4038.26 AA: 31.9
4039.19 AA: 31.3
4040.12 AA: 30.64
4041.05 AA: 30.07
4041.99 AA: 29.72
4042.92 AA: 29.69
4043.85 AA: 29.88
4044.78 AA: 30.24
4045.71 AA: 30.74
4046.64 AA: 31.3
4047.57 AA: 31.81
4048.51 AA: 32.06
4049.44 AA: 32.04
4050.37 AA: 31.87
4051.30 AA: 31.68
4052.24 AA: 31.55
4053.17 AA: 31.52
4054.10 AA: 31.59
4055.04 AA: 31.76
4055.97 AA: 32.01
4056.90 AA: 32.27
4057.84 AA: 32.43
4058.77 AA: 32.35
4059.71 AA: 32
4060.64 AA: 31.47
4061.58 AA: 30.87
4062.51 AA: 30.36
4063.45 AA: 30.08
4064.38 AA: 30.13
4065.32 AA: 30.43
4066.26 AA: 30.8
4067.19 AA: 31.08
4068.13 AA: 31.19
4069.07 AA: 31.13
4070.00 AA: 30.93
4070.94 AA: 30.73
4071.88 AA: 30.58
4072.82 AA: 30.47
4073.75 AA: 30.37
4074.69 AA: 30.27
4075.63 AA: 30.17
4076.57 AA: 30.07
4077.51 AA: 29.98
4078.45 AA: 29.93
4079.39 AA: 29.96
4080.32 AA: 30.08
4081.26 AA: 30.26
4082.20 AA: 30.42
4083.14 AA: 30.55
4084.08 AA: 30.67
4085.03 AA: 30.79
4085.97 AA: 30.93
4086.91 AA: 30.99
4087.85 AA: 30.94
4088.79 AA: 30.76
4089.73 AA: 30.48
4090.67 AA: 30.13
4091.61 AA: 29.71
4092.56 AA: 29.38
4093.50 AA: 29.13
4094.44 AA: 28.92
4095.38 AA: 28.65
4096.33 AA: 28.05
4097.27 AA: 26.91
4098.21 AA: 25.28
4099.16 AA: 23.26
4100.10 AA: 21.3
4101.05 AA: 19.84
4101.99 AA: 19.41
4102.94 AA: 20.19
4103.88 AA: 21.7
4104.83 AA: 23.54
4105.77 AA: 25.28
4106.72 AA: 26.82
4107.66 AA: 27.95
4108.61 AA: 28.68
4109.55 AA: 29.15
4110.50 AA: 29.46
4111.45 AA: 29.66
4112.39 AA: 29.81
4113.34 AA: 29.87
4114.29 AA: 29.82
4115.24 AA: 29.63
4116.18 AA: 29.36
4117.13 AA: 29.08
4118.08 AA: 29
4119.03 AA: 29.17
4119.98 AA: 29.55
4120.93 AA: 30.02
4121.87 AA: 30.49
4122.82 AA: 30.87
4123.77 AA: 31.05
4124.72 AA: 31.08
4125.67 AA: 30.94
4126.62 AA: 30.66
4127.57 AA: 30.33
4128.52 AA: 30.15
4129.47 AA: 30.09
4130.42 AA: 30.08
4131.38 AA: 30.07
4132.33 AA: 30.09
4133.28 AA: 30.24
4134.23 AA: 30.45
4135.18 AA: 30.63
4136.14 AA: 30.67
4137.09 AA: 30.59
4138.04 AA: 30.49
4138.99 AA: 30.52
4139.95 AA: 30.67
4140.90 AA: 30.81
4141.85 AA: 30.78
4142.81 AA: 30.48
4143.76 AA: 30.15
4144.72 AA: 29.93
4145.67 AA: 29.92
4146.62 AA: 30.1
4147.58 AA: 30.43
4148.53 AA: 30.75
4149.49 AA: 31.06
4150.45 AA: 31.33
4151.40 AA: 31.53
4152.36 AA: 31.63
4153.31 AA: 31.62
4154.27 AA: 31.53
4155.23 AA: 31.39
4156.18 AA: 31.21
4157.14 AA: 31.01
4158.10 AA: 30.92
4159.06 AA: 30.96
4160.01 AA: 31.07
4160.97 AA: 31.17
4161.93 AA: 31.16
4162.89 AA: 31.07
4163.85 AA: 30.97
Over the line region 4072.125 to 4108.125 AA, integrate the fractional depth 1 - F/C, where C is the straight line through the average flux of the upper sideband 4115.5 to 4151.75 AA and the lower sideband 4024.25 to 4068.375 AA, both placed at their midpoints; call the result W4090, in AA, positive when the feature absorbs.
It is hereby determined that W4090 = 3.4 AA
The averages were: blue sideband 31.4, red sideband 30.4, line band 28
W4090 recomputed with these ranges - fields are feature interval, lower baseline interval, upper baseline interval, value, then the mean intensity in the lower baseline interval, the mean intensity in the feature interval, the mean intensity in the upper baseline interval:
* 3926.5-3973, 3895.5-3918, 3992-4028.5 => 7.87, 29.5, 25.1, 31.2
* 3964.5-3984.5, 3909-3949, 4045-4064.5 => 3.51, 27.5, 23.9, 31.5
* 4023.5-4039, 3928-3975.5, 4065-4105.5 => -2.67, 25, 31.8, 28.6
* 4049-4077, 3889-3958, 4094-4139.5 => -2.98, 27.7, 31.1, 28.3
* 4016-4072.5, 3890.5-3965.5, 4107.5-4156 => -4.02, 27.8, 31.3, 30.3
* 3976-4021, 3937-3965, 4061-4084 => -2.46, 28.5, 30.8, 30.5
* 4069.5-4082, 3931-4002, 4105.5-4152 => -0.56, 26.9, 30.3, 30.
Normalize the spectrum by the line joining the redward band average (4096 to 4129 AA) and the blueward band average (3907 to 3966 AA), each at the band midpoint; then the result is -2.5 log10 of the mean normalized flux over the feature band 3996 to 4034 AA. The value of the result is -0.14 mag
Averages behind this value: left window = 27.7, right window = 27.6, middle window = 31.4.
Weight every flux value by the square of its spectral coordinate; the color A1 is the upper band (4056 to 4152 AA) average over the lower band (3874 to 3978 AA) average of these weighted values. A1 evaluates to 1.21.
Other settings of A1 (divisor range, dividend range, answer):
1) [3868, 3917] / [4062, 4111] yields 1.12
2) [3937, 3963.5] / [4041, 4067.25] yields 1.15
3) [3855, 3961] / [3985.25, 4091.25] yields 1.17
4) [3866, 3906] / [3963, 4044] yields 1.11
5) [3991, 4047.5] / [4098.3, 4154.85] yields 0.98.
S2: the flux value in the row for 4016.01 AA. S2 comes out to 30.48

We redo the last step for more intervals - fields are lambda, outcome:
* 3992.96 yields 29.94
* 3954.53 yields 29.46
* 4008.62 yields 32.24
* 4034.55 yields 32.15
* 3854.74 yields 32.34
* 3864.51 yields 32.08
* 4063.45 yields 30.08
